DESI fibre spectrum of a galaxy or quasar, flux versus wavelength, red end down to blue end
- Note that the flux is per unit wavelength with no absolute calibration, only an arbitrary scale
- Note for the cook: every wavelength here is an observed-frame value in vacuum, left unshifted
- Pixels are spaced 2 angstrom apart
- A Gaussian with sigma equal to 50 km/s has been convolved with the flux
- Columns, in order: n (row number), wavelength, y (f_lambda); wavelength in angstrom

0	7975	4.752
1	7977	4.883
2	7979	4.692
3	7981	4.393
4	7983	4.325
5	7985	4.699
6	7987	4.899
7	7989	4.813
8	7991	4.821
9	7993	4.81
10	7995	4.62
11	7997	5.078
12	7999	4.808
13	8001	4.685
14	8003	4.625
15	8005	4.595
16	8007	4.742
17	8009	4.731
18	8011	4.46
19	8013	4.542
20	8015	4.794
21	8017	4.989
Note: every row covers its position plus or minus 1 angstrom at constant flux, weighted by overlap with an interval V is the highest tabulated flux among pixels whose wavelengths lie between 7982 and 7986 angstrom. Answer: 4.699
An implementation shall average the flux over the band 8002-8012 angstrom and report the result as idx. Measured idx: 4.63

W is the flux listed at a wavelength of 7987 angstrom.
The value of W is 4.899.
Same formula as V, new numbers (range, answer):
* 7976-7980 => 4.883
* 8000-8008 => 4.742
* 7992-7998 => 5.078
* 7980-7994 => 4.899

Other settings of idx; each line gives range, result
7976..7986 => 4.6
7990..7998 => 4.83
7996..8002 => 4.86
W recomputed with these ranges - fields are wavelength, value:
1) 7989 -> 4.813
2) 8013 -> 4.542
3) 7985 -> 4.699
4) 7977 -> 4.883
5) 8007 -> 4.742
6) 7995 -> 4.62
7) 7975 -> 4.752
